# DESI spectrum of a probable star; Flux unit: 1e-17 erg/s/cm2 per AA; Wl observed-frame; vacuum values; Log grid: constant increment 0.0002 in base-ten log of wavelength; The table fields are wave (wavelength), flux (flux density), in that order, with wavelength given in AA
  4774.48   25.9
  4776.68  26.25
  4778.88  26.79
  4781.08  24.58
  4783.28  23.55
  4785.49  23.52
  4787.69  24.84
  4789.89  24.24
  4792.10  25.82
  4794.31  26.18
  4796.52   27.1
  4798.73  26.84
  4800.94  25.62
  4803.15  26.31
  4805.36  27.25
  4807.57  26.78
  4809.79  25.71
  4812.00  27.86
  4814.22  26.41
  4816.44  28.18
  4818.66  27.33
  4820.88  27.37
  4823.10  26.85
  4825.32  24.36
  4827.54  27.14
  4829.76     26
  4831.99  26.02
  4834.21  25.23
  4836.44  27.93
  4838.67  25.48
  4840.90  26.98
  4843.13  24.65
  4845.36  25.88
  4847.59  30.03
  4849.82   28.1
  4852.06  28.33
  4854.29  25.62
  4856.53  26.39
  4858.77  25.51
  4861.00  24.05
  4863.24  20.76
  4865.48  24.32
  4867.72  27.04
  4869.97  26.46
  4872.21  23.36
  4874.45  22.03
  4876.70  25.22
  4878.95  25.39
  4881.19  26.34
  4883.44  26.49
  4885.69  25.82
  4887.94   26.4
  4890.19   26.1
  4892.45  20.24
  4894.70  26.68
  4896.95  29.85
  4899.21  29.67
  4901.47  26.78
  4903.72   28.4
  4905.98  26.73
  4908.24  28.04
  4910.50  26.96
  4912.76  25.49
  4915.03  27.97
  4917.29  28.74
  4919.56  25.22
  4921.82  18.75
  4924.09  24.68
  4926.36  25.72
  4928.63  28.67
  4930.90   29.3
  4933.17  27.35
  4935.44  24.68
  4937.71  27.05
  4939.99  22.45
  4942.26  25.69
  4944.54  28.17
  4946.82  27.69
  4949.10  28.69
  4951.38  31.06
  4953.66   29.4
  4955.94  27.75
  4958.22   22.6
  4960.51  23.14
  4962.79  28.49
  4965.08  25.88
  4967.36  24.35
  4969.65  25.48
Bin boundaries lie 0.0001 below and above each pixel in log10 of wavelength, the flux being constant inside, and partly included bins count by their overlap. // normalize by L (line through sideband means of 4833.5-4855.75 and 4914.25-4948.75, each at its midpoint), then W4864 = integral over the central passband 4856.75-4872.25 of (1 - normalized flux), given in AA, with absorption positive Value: 1.2 AA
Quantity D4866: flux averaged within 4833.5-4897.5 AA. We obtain 25.7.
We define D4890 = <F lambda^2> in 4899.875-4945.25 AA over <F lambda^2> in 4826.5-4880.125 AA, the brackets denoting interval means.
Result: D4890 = 1.05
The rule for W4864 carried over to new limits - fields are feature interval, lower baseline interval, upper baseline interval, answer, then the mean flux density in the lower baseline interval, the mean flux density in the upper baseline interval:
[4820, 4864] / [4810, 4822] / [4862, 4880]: -0.5 AA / 27.3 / 24.3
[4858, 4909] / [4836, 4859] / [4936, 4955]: 2.5 AA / 26.8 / 27.4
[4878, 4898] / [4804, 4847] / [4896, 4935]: 0.7 AA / 26.5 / 26.9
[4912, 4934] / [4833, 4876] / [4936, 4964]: 0.2 AA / 25.7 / 26.8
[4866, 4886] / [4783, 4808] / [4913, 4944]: 0.4 AA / 25.7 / 25.9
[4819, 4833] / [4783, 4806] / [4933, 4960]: -0.3 AA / 25.6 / 26.8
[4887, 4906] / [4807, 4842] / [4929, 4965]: 0.0 AA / 26.6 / 26.9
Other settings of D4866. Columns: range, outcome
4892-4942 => 26.4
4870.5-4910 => 26.1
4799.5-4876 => 26.1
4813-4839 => 26.6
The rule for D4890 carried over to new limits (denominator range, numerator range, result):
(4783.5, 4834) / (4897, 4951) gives 1.07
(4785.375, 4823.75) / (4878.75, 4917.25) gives 1.05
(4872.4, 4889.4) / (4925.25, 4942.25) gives 1.07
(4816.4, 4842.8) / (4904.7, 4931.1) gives 1.03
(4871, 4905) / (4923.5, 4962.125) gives 1.06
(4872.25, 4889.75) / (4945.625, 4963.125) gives 1.11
